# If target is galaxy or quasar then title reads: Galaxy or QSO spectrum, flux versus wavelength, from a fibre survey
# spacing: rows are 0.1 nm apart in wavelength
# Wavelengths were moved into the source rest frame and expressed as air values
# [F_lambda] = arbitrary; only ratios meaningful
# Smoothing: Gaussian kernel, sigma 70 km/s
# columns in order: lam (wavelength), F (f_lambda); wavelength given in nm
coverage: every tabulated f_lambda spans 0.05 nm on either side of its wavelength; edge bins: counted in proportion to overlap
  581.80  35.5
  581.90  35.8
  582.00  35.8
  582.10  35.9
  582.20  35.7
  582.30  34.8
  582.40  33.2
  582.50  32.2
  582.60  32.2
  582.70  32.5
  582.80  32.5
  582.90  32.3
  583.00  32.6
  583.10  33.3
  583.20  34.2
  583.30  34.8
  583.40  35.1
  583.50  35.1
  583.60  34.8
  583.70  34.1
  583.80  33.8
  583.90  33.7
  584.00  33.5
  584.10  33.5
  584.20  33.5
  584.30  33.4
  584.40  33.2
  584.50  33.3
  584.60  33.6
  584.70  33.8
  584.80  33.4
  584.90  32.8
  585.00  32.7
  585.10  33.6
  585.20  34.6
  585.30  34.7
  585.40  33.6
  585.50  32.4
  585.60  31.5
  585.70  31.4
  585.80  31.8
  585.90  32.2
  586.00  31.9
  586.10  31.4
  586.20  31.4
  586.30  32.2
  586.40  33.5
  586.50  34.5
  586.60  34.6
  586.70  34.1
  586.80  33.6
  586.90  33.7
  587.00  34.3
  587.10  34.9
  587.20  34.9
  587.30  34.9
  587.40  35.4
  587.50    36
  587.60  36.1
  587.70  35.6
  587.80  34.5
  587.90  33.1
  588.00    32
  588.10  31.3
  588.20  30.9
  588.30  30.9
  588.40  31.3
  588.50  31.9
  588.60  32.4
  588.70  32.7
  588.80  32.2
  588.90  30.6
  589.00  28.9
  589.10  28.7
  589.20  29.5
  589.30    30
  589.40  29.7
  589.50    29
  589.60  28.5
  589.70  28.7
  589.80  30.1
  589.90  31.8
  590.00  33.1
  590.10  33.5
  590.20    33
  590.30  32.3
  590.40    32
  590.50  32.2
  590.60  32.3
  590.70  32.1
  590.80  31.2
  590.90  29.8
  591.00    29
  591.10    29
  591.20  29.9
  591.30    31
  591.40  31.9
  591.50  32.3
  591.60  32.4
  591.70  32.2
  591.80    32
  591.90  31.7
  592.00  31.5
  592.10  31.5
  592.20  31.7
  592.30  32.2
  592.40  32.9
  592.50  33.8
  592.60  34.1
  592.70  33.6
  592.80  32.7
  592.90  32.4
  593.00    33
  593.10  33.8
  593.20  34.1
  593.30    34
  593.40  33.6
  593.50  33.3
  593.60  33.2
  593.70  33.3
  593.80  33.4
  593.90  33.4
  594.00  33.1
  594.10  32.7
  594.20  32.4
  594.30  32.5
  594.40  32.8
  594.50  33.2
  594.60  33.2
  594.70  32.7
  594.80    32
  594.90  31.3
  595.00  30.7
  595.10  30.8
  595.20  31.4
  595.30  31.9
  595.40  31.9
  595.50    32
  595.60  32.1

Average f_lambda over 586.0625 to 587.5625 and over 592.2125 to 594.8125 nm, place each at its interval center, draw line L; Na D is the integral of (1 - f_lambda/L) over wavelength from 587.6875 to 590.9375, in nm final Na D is 0.22 nm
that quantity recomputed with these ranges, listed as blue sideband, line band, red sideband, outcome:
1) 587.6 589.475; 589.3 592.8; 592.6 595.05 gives 0.076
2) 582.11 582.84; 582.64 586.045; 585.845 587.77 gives 0.034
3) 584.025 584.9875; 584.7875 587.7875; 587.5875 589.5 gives -0.097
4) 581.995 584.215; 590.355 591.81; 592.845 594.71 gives 0.091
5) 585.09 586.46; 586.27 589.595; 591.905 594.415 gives 0.008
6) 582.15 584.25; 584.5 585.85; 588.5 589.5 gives -0.019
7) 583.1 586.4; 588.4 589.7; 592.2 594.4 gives 0.114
